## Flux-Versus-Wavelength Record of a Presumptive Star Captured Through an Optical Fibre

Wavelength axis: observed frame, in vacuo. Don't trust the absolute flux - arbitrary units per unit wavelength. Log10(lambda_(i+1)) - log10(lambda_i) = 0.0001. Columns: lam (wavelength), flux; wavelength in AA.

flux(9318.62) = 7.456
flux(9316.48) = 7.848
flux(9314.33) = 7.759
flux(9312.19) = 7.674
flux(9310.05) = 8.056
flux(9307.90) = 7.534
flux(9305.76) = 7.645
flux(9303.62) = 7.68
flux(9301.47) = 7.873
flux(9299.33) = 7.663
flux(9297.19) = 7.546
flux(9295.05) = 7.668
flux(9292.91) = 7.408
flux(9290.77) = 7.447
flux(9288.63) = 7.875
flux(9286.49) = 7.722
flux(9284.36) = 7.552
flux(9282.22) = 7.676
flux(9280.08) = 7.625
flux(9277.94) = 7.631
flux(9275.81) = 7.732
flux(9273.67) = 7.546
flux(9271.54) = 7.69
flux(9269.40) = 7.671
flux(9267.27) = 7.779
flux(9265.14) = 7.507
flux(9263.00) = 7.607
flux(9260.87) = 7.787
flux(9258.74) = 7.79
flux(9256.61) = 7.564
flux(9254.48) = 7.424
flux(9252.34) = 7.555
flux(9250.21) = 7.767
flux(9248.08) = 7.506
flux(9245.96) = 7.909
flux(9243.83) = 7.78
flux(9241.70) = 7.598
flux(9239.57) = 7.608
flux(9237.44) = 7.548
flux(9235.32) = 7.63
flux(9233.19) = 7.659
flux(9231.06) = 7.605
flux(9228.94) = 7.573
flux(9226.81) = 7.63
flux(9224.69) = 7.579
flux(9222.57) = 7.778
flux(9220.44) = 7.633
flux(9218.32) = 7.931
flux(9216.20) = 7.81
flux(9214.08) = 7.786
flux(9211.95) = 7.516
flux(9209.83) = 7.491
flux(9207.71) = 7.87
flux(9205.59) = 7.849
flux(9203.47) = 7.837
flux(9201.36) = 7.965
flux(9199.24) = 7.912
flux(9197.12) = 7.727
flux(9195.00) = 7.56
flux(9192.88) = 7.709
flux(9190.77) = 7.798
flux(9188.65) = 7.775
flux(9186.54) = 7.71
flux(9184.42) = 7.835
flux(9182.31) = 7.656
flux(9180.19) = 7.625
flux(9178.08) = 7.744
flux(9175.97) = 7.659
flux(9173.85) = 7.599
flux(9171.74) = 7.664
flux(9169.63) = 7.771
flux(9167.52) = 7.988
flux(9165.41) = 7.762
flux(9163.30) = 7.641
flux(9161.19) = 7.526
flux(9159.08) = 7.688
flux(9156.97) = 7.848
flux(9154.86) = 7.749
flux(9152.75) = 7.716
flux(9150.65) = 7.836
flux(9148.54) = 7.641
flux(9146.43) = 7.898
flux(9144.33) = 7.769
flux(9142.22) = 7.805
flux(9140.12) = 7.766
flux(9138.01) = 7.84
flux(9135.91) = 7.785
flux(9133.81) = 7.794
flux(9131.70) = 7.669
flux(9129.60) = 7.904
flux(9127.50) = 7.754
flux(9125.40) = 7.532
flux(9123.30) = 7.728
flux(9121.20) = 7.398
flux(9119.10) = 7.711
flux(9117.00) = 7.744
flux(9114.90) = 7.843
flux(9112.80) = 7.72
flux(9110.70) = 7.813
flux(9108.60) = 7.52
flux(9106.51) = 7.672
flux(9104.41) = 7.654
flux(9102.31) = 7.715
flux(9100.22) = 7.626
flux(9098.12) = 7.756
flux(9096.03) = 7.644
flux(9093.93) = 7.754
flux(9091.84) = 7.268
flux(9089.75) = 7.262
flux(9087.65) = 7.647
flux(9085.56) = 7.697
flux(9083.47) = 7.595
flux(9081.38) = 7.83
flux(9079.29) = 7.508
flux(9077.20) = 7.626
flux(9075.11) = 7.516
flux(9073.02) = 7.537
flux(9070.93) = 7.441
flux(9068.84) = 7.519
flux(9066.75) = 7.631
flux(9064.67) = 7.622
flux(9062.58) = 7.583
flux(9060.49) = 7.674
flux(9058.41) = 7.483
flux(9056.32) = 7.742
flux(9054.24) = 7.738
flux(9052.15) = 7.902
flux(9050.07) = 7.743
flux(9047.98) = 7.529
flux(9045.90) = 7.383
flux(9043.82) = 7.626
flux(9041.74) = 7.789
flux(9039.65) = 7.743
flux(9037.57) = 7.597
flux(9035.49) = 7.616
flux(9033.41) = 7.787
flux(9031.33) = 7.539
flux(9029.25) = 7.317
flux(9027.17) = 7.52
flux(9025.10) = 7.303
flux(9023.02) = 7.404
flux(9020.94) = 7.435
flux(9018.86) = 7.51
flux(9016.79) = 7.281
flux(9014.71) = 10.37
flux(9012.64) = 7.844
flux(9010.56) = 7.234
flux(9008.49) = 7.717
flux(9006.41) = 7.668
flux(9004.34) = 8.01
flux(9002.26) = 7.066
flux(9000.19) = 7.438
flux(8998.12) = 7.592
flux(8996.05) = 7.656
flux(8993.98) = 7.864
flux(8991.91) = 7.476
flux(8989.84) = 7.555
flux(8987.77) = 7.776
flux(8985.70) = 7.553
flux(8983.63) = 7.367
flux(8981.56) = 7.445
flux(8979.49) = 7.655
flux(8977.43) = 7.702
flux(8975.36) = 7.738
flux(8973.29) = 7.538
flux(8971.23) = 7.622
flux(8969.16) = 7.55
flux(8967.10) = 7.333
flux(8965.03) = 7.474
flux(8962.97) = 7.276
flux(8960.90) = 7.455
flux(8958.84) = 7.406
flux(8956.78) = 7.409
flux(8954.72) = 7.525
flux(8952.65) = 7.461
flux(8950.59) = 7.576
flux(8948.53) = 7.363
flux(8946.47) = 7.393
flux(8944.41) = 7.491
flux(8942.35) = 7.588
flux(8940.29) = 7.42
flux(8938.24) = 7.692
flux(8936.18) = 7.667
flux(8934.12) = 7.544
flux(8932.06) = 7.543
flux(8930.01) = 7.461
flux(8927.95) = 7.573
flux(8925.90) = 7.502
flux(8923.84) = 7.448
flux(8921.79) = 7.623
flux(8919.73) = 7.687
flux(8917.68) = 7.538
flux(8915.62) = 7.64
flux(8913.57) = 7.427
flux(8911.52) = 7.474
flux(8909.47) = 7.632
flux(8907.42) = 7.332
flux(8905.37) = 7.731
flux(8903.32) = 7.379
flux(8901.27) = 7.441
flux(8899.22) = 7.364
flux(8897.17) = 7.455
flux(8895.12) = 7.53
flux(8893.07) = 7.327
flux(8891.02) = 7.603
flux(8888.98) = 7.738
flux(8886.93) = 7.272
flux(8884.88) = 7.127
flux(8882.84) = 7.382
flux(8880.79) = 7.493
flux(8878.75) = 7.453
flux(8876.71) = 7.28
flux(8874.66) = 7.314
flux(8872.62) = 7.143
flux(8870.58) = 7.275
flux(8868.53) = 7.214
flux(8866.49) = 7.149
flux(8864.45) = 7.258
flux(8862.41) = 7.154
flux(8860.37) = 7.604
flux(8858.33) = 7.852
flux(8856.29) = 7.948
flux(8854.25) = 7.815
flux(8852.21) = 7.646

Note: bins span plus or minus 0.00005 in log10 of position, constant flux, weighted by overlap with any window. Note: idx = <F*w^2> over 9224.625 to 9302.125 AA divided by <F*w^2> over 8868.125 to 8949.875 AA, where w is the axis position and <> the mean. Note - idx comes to 1.11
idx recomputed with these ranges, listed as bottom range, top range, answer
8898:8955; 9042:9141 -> 1.06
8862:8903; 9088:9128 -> 1.09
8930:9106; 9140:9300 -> 1.06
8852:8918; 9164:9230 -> 1.11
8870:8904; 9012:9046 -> 1.08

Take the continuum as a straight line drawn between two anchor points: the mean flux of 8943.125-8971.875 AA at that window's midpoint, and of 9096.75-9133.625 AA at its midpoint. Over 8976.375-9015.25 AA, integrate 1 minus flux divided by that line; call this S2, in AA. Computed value -1.0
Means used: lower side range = 7.45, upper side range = 7.69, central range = 7.7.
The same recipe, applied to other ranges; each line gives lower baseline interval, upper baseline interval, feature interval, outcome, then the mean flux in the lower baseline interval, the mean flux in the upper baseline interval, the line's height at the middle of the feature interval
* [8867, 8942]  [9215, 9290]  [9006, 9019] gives -0.8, 7.46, 7.66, 7.53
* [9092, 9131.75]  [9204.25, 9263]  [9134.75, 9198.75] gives -0.5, 7.68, 7.67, 7.68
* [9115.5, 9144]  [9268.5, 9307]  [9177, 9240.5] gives -0.2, 7.73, 7.65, 7.69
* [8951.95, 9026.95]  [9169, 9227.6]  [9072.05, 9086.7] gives 0.1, 7.6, 7.73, 7.66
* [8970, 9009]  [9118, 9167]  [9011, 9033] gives -0.3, 7.6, 7.73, 7.63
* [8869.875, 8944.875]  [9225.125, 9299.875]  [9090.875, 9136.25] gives -0.7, 7.48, 7.64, 7.57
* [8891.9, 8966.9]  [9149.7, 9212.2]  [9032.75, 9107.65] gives 0.1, 7.49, 7.74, 7.63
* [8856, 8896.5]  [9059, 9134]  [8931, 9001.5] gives -0.4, 7.4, 7.63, 7.49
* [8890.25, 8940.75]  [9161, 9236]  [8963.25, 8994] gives 0.0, 7.52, 7.72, 7.57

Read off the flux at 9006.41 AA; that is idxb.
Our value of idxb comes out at 7.668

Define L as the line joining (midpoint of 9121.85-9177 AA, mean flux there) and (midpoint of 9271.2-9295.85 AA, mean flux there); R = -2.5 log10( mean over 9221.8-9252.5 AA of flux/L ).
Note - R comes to 0.00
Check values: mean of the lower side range 7.74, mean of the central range 7.65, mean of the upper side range 7.63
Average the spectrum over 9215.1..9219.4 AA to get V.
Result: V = 7.88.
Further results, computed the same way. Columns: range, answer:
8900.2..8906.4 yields 7.52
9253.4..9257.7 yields 7.48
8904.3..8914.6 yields 7.53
